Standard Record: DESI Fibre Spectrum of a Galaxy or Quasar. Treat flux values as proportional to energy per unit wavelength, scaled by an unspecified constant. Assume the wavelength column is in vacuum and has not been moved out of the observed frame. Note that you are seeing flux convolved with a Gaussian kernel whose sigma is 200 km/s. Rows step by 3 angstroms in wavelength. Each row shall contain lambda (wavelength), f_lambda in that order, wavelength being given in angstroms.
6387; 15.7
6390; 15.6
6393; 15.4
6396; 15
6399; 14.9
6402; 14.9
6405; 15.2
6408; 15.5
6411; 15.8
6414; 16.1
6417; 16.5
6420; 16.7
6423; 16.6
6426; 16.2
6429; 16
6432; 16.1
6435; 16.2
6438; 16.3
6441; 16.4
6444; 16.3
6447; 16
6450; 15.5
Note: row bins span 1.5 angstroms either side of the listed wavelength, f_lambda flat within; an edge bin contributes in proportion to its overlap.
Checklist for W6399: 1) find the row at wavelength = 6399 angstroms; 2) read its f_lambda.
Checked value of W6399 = 14.9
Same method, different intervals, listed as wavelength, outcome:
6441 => 16.4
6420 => 16.7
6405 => 15.2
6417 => 16.5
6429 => 16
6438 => 16.3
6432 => 16.1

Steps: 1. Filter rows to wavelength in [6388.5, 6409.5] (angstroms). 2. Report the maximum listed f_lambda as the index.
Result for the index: 15.6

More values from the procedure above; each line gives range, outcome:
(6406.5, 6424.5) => 16.7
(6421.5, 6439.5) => 16.6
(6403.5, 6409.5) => 15.5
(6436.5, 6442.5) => 16.4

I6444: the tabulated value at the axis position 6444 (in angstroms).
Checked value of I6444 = 16.3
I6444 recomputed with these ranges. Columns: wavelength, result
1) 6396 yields 15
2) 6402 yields 14.9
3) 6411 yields 15.8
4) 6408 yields 15.5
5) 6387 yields 15.7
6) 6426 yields 16.2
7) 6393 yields 15.4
